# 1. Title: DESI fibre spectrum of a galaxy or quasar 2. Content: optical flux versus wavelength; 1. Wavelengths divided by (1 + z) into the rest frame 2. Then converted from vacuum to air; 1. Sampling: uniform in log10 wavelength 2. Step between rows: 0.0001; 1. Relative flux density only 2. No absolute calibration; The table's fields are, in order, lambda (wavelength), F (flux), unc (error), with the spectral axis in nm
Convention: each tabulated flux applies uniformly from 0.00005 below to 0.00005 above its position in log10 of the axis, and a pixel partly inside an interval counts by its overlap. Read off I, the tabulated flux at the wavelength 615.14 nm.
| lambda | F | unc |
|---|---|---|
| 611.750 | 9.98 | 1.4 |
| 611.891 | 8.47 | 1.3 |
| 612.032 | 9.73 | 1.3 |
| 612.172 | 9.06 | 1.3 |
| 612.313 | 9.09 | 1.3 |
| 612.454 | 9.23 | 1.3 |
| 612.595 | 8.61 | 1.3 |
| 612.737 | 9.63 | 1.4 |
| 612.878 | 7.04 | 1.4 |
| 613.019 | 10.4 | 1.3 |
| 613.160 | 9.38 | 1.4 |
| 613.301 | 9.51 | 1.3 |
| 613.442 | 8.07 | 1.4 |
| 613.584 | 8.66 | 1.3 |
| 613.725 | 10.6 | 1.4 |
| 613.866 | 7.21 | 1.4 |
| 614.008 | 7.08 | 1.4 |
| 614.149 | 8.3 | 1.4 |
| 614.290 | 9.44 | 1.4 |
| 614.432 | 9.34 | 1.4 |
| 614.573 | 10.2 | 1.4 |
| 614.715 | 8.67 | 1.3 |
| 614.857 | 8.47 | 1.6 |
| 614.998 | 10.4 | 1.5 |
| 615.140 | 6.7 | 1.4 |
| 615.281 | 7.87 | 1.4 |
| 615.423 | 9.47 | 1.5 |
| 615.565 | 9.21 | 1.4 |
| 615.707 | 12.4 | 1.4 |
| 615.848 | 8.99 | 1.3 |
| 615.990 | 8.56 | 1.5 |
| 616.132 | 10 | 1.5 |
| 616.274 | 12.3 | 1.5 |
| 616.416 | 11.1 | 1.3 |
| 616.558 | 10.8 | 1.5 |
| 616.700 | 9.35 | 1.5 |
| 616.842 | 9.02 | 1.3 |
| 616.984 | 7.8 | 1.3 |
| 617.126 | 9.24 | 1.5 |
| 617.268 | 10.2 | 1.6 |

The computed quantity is 6.7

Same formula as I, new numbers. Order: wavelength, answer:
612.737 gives 9.63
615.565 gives 9.21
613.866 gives 7.21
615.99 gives 8.56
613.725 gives 10.6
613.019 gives 10.4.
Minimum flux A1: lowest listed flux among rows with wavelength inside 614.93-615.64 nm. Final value 6.7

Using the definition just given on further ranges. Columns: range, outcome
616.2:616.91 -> 9.02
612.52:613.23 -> 7.04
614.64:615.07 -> 8.47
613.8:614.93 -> 7.08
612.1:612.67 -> 8.61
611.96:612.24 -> 9.06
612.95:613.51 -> 8.07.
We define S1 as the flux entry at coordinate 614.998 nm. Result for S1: 10.4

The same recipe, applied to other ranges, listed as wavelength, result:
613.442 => 8.07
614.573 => 10.2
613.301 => 9.51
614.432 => 9.34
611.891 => 8.47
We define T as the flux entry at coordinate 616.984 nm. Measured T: 7.8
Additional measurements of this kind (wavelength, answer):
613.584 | 8.66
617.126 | 9.24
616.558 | 10.8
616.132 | 10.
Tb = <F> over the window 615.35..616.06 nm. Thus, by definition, 9.72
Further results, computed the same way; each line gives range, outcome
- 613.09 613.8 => 9.23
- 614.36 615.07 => 9.4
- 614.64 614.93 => 8.6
